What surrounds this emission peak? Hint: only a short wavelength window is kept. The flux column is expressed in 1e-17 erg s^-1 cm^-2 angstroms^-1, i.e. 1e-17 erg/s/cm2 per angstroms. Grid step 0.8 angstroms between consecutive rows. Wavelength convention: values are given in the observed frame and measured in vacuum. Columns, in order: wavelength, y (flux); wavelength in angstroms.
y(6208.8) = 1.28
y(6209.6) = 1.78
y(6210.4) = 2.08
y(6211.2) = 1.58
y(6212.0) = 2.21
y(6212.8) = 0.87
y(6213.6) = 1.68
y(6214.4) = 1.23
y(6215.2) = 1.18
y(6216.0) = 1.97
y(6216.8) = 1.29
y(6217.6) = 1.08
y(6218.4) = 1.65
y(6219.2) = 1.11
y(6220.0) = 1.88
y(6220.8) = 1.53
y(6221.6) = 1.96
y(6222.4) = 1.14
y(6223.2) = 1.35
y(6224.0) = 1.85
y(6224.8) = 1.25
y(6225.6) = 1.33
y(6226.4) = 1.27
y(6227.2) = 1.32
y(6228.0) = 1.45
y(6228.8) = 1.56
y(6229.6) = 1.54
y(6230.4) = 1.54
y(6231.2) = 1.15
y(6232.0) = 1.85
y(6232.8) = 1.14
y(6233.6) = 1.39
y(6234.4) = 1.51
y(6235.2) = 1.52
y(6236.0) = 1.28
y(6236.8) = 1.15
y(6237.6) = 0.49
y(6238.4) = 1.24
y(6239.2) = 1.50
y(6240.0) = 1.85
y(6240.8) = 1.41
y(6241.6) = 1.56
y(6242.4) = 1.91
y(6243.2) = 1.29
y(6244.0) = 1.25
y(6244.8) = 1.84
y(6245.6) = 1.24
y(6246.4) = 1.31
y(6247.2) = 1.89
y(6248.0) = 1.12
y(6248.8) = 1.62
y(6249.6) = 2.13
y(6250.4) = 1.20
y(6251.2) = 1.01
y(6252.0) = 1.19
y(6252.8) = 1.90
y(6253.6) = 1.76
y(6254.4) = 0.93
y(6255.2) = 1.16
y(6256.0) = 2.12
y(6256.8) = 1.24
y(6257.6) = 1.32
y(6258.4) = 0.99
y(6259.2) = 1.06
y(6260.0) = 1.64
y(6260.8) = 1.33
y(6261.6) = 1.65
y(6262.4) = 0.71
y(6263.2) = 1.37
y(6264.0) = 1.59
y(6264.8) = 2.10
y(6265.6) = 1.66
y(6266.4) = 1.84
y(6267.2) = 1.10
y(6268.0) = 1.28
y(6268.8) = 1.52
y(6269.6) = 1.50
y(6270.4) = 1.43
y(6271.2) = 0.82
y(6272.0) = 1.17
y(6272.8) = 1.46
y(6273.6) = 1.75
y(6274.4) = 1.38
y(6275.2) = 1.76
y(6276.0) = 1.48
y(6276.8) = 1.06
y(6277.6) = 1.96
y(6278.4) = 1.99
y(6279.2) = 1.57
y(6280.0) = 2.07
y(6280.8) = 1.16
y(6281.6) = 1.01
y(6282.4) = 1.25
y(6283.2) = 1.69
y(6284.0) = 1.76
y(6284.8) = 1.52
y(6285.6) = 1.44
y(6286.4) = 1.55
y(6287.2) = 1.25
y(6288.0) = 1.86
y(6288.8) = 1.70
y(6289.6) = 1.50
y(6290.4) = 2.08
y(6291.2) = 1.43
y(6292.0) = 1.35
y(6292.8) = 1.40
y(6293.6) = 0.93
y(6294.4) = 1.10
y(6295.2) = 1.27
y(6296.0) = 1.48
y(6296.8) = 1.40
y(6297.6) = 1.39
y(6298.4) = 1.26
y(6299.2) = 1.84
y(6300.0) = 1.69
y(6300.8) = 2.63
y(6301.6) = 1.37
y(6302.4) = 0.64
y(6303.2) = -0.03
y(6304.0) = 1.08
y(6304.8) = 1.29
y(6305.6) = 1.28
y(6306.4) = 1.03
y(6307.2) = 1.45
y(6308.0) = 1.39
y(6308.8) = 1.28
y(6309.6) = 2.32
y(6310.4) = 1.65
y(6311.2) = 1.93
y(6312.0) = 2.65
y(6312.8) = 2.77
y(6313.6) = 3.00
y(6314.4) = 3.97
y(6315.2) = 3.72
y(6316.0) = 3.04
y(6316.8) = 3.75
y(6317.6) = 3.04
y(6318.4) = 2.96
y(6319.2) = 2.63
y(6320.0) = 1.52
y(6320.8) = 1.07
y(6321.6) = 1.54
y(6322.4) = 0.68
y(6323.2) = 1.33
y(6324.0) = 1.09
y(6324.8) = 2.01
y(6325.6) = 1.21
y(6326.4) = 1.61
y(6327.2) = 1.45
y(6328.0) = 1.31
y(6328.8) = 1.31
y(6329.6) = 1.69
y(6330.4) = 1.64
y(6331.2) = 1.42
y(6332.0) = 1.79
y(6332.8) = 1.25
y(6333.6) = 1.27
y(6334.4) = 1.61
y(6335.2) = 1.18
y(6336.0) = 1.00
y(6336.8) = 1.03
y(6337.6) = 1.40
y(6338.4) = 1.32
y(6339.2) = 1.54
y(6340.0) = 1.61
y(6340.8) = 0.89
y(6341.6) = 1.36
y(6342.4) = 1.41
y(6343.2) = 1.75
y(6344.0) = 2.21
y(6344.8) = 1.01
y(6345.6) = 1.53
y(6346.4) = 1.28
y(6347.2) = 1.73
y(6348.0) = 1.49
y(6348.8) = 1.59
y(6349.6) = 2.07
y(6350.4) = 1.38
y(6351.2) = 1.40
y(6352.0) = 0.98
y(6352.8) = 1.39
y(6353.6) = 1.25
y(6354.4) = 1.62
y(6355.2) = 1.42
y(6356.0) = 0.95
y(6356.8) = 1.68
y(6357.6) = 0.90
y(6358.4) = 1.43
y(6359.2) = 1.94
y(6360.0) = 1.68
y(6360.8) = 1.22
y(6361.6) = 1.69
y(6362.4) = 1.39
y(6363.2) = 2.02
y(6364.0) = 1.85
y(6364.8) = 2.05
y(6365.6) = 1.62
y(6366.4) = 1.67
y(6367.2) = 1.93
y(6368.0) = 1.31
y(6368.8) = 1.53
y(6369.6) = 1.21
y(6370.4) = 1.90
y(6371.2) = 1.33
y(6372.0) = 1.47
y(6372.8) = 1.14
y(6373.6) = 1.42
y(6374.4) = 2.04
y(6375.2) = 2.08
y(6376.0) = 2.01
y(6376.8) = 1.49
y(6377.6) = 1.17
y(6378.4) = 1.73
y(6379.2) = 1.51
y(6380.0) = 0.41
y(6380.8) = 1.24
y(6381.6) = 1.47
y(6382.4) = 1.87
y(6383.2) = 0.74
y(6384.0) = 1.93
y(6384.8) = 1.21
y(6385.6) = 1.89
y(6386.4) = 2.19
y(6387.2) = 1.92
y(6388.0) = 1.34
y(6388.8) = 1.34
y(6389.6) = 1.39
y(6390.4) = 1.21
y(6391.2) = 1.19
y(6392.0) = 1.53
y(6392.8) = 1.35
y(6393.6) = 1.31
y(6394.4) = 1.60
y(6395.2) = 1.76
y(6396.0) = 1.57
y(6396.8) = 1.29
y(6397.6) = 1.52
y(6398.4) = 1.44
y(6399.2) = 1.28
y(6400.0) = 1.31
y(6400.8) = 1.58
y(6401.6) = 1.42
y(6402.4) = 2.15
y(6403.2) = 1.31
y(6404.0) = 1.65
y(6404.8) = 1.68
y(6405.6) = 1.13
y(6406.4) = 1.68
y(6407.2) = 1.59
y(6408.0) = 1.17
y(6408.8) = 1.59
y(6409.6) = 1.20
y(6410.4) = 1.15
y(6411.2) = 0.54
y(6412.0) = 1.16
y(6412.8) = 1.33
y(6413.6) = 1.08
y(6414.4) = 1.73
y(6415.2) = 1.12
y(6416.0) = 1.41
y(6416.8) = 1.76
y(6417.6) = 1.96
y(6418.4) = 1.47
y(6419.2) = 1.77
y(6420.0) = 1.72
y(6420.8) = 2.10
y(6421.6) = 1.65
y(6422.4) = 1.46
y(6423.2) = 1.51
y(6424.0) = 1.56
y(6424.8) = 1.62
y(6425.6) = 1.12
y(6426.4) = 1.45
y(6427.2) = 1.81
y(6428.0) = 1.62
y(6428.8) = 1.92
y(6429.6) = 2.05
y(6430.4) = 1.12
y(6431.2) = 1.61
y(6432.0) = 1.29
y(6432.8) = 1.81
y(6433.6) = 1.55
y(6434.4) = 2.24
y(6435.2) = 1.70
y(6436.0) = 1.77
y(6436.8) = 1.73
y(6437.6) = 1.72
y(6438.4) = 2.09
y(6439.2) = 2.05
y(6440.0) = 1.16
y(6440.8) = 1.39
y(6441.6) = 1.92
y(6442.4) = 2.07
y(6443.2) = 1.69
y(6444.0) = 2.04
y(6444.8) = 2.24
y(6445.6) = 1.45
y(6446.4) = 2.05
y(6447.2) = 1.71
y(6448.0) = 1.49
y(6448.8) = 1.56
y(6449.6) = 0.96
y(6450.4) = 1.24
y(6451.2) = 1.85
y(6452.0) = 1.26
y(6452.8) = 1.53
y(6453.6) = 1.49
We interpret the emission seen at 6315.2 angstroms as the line Hbeta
